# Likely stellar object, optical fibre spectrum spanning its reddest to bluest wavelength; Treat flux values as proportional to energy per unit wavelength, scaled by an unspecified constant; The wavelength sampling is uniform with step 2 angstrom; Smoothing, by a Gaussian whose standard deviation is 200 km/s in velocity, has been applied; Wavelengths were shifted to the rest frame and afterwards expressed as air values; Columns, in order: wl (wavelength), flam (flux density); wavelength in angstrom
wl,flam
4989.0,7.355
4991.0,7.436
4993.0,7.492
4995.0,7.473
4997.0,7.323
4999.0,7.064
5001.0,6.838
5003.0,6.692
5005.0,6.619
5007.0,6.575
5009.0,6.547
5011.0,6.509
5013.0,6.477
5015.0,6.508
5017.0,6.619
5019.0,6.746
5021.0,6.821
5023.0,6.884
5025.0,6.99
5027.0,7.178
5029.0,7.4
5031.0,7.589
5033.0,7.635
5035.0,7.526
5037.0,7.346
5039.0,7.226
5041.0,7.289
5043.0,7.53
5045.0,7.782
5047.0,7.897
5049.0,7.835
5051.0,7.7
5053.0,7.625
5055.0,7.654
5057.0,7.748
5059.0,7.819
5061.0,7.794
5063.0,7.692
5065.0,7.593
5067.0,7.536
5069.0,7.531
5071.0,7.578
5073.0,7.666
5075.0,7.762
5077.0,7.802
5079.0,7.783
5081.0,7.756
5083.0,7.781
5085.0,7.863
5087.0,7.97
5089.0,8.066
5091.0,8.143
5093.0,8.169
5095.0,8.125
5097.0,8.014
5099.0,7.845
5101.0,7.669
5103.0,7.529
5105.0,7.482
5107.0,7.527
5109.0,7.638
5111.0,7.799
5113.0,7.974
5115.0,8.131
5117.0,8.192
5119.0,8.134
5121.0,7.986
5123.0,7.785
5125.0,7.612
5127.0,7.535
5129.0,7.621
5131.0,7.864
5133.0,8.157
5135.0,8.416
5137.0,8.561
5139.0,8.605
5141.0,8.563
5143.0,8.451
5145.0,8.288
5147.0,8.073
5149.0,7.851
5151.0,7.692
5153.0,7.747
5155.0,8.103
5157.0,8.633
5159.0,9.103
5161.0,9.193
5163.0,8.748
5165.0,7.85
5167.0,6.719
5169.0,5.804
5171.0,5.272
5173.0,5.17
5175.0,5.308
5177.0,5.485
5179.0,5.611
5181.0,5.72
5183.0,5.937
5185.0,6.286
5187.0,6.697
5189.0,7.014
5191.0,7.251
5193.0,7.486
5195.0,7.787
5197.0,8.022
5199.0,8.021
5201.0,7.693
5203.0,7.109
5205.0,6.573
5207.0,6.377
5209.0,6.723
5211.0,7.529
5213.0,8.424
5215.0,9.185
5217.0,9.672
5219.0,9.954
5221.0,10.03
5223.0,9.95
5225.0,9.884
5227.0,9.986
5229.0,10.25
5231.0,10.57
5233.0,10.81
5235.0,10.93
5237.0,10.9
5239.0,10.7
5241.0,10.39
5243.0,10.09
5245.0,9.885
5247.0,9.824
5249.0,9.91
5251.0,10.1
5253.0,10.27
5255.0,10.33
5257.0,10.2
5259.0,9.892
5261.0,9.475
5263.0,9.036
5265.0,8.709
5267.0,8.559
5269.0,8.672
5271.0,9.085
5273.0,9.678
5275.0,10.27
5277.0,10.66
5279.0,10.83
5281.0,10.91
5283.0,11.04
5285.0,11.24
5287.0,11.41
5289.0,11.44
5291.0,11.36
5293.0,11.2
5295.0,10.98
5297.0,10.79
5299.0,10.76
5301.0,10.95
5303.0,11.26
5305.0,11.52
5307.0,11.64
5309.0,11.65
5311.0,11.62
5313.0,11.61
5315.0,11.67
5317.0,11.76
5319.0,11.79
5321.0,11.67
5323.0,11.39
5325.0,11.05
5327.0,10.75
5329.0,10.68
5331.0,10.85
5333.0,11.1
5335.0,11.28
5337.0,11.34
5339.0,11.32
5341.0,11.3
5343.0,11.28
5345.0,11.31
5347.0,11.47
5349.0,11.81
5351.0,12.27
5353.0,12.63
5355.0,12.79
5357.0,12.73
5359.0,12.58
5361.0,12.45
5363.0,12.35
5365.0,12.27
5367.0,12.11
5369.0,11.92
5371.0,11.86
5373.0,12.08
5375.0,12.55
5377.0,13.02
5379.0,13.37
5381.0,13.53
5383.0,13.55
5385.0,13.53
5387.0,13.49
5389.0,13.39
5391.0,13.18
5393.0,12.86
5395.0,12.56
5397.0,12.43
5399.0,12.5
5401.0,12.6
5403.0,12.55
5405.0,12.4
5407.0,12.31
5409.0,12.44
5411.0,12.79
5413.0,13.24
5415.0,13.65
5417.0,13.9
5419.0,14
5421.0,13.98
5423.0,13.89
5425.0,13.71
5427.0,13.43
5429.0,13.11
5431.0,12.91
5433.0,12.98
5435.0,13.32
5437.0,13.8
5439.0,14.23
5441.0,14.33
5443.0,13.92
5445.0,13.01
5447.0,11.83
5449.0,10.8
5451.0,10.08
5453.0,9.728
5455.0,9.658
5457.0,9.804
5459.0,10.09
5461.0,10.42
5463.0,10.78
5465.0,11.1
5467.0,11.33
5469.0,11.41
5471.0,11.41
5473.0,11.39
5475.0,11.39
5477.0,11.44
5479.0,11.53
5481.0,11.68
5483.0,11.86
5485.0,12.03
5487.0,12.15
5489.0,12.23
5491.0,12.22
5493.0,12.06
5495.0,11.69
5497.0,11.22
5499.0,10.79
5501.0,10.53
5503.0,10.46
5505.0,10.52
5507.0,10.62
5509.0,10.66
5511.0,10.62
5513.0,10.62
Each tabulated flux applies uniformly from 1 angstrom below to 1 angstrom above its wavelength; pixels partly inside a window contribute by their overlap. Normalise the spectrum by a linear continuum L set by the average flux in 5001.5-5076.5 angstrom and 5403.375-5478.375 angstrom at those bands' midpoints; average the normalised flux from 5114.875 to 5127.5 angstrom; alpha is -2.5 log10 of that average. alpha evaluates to 0.05 mag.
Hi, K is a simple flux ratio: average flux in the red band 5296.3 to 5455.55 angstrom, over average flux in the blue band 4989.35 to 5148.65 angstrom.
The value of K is 1.62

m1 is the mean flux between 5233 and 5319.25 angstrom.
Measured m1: 10.6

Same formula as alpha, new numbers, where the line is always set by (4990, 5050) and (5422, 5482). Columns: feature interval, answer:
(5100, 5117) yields 0.051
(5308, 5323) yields -0.122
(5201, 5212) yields 0.308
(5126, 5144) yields 0.028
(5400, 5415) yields -0.111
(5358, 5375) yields -0.115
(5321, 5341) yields -0.052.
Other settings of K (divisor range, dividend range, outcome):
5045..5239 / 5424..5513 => 1.47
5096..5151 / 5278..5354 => 1.42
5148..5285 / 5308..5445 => 1.45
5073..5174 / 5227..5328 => 1.35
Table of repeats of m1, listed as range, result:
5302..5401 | 12.1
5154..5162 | 8.76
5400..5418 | 12.9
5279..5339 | 11.3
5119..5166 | 8.19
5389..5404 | 12.7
